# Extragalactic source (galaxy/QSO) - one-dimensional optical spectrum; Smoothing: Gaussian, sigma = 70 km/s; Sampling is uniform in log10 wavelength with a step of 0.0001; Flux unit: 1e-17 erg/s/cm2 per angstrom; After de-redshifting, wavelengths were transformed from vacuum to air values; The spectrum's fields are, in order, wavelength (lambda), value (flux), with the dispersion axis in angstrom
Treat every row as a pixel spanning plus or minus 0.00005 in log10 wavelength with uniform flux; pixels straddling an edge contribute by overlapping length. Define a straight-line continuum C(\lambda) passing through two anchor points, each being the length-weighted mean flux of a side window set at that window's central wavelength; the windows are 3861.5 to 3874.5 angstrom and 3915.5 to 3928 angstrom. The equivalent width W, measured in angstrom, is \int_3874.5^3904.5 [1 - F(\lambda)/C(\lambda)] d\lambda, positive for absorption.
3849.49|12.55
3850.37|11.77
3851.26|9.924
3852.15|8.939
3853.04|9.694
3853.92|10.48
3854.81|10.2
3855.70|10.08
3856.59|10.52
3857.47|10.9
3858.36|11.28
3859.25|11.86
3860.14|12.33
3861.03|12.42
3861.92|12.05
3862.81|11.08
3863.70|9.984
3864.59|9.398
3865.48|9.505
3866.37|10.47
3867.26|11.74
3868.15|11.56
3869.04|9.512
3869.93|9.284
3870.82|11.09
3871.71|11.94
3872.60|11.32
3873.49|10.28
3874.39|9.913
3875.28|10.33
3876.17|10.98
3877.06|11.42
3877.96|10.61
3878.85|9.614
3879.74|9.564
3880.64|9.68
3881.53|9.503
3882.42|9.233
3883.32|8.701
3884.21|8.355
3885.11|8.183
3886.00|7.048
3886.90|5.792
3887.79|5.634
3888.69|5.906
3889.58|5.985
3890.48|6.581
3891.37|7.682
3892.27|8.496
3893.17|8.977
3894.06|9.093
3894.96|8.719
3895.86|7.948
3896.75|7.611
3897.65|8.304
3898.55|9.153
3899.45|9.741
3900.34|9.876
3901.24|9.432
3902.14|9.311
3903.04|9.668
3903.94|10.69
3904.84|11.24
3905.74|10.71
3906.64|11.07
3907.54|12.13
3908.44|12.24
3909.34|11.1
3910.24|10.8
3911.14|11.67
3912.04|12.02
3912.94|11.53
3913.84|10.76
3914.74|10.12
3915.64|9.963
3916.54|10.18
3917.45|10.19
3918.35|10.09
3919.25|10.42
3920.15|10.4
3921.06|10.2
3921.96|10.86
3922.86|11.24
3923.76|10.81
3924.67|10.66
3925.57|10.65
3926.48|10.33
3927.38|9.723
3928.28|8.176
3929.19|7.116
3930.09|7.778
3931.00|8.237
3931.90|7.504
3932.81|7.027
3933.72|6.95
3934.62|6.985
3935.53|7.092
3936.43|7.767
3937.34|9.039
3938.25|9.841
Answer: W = 5.1 angstrom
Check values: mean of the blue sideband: 10.6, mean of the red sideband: 10.4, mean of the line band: 8.74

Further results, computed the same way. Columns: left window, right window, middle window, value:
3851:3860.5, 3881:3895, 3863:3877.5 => -2.0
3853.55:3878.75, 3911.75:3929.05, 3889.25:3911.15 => 2.1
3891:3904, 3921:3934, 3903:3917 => -3.1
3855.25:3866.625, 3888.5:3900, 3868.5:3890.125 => 0.6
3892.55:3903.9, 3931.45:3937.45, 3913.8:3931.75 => -4.3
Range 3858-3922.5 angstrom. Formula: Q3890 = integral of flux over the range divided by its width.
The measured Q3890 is 9.9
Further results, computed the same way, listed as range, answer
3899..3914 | 10.8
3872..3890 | 8.93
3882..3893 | 7.33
